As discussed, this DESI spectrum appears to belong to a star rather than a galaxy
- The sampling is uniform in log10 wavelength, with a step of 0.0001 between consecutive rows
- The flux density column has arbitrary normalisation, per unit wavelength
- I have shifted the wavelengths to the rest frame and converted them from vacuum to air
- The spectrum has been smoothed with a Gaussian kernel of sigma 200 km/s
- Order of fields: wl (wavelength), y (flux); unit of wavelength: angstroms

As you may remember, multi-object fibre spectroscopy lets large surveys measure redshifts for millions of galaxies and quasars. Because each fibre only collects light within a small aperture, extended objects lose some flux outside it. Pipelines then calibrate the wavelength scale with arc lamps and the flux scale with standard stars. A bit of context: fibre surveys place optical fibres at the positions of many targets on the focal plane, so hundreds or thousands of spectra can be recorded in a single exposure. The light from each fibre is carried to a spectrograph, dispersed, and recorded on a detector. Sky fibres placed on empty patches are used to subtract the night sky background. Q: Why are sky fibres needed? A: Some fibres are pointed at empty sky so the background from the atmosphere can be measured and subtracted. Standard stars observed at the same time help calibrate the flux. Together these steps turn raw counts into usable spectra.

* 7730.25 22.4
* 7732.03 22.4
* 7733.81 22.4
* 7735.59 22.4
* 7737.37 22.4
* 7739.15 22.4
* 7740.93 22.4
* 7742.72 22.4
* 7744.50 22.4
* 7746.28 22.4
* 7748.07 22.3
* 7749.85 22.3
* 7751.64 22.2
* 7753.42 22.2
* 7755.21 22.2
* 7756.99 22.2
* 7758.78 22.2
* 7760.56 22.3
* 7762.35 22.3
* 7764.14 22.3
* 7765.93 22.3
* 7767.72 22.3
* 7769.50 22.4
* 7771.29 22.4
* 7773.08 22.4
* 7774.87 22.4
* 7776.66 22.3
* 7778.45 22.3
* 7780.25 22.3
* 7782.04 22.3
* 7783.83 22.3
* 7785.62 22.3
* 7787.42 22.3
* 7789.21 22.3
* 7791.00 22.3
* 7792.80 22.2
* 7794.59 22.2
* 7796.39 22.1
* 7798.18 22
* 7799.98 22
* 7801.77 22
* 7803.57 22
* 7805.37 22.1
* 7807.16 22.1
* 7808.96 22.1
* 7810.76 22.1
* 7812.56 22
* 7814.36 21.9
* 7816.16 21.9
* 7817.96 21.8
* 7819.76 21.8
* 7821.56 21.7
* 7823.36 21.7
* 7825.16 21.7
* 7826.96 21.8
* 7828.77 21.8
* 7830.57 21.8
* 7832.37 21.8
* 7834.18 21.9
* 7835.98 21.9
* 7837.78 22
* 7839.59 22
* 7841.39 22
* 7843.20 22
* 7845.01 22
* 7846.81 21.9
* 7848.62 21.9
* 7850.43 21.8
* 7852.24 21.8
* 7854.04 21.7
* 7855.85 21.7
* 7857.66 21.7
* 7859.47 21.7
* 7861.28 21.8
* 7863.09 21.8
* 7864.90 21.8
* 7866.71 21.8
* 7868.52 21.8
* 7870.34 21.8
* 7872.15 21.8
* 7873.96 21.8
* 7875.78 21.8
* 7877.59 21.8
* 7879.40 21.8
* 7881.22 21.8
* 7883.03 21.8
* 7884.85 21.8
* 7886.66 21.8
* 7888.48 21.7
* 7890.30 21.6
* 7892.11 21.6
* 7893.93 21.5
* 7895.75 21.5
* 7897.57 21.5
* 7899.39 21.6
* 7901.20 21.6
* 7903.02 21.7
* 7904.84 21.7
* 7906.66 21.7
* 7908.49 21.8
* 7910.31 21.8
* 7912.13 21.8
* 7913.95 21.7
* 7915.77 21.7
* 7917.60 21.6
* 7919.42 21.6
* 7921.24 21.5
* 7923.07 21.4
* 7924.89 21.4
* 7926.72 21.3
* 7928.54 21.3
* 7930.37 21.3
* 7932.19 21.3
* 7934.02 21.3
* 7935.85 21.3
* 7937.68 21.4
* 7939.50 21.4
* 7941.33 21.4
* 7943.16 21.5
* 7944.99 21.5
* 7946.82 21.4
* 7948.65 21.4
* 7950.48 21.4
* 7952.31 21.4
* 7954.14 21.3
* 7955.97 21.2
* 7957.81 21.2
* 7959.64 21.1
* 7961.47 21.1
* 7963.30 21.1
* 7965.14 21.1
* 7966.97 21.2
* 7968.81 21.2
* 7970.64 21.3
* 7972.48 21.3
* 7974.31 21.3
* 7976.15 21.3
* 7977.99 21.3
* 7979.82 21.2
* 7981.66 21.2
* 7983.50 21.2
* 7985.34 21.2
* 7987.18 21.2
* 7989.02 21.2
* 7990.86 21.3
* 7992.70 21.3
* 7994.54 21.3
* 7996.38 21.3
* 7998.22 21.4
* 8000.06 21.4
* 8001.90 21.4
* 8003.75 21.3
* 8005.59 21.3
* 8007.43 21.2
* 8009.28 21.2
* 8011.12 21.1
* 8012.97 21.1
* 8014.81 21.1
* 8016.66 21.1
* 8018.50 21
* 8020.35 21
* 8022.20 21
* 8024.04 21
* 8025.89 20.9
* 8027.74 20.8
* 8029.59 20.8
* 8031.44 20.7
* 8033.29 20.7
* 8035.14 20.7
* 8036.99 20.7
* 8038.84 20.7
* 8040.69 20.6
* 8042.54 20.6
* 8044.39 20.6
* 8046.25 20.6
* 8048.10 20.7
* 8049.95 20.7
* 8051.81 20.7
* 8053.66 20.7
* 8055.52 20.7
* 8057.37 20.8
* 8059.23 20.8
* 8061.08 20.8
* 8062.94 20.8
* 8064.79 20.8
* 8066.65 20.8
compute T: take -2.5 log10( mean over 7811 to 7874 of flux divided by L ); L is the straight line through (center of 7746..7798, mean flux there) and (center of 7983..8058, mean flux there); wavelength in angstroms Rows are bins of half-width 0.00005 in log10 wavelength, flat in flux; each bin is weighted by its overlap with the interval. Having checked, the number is 0.00 mag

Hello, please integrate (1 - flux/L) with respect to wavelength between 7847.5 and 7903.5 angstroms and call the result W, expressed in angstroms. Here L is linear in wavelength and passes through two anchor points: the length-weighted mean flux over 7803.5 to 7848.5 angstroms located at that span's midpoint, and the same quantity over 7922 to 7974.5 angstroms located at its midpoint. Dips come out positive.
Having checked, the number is -0.2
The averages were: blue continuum 21.9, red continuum 21.3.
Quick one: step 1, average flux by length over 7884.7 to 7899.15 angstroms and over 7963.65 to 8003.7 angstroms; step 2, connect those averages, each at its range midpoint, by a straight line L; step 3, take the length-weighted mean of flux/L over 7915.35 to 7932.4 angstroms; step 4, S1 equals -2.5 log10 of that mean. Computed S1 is 0.00 mag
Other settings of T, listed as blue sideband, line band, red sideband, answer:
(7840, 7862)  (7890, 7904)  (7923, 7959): 0.000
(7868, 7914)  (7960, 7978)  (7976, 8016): 0.008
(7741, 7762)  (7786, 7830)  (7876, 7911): 0.003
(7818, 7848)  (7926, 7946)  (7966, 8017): 0.005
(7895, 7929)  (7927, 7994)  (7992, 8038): 0.003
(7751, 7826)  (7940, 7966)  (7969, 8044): 0.003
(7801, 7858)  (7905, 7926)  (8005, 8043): -0.008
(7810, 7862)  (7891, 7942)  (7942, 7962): -0.002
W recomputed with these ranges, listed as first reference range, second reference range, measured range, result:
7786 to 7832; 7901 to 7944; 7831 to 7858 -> 0.0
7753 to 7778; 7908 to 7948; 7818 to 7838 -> 0.2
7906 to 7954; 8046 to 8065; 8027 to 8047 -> 0.2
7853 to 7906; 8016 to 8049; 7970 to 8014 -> -0.5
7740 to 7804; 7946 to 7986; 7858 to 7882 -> 0.0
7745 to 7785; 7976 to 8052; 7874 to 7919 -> -0.1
